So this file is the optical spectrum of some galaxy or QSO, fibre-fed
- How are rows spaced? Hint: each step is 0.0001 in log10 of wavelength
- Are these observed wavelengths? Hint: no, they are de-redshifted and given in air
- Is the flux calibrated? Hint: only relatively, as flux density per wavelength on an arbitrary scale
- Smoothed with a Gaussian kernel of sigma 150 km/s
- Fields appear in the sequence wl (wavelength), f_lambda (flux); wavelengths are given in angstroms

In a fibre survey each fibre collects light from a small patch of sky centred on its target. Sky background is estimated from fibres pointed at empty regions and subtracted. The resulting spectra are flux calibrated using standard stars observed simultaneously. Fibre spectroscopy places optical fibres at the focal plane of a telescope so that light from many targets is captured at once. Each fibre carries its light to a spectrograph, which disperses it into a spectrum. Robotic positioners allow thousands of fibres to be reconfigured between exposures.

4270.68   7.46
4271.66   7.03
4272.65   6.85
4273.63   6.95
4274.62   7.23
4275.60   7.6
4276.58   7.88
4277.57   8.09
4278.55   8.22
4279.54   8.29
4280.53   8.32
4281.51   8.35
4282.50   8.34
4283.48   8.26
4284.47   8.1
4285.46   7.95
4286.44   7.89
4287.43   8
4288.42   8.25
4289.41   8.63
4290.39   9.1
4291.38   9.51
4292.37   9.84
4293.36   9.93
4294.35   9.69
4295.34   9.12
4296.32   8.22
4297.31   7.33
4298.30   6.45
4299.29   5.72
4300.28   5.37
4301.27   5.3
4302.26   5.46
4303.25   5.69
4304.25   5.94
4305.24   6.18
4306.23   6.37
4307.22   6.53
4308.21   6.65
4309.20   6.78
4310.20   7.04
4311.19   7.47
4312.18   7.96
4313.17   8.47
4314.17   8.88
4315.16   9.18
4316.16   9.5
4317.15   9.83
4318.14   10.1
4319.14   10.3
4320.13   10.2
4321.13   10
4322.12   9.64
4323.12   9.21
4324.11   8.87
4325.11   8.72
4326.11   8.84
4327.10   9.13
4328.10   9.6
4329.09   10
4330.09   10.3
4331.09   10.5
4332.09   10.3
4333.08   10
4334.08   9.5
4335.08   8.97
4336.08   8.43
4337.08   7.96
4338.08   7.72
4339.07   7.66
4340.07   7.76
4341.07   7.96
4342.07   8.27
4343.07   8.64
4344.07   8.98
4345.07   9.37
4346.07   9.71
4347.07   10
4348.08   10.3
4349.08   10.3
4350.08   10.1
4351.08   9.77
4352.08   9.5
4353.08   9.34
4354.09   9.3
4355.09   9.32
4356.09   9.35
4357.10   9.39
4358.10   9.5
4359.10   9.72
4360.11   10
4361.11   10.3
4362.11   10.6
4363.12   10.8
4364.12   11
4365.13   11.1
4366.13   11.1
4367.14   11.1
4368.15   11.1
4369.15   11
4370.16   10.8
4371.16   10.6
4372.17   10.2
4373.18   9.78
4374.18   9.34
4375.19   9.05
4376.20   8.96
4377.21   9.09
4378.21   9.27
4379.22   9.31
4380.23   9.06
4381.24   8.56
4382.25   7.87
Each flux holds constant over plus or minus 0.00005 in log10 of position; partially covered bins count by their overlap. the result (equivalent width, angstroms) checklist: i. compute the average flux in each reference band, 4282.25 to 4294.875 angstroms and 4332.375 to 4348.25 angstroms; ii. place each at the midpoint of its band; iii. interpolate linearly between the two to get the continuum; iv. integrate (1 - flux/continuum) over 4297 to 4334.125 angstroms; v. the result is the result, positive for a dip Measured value 2.3 angstroms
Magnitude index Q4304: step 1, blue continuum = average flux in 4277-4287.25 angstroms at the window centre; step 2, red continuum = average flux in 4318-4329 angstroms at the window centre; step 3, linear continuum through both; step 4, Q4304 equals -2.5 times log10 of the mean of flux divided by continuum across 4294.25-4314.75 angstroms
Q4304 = 0.27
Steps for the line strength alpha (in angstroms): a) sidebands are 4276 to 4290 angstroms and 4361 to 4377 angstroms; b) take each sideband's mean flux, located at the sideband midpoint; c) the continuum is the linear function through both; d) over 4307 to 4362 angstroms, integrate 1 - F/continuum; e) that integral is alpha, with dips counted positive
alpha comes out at 2.2 angstroms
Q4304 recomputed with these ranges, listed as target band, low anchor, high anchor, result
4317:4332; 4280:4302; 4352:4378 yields -0.09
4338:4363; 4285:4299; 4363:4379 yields 0.05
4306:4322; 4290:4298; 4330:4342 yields 0.05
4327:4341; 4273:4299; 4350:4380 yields 0.02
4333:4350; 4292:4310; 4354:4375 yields 0.02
